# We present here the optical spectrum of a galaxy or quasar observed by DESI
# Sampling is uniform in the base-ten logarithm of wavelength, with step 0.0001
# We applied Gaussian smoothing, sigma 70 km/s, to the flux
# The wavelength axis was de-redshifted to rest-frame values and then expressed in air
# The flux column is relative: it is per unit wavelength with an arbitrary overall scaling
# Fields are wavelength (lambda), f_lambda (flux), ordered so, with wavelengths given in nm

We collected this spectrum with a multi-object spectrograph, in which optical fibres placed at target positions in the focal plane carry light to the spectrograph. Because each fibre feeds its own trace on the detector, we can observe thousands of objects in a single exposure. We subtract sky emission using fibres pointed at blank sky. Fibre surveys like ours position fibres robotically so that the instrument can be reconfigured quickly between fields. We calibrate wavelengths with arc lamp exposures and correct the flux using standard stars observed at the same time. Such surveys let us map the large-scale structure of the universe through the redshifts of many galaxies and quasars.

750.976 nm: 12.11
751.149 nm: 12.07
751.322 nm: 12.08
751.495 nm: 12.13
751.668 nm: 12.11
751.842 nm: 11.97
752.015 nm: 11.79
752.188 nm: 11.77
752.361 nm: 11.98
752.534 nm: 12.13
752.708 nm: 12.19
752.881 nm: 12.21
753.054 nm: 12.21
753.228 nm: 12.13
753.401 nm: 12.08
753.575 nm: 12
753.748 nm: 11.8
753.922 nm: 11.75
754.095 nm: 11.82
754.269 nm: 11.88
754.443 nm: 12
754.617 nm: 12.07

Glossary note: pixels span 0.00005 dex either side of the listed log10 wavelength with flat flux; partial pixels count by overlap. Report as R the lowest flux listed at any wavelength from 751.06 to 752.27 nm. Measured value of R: 11.77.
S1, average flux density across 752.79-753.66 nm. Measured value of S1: 12.1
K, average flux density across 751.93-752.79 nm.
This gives 12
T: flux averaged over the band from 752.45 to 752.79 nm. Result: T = 12.1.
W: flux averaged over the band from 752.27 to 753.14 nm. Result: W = 12.1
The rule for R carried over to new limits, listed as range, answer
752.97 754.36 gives 11.75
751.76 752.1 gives 11.79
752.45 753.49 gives 12.08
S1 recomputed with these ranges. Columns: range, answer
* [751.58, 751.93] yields 12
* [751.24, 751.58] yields 12.1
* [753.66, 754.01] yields 11.8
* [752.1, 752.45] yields 11.9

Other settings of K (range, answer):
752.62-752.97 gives 12.2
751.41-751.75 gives 12.1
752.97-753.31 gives 12.1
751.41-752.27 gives 11.9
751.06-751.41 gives 12.1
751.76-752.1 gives 11.9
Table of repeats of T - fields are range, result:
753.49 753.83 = 11.9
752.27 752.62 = 12.1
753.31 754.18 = 11.9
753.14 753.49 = 12.1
